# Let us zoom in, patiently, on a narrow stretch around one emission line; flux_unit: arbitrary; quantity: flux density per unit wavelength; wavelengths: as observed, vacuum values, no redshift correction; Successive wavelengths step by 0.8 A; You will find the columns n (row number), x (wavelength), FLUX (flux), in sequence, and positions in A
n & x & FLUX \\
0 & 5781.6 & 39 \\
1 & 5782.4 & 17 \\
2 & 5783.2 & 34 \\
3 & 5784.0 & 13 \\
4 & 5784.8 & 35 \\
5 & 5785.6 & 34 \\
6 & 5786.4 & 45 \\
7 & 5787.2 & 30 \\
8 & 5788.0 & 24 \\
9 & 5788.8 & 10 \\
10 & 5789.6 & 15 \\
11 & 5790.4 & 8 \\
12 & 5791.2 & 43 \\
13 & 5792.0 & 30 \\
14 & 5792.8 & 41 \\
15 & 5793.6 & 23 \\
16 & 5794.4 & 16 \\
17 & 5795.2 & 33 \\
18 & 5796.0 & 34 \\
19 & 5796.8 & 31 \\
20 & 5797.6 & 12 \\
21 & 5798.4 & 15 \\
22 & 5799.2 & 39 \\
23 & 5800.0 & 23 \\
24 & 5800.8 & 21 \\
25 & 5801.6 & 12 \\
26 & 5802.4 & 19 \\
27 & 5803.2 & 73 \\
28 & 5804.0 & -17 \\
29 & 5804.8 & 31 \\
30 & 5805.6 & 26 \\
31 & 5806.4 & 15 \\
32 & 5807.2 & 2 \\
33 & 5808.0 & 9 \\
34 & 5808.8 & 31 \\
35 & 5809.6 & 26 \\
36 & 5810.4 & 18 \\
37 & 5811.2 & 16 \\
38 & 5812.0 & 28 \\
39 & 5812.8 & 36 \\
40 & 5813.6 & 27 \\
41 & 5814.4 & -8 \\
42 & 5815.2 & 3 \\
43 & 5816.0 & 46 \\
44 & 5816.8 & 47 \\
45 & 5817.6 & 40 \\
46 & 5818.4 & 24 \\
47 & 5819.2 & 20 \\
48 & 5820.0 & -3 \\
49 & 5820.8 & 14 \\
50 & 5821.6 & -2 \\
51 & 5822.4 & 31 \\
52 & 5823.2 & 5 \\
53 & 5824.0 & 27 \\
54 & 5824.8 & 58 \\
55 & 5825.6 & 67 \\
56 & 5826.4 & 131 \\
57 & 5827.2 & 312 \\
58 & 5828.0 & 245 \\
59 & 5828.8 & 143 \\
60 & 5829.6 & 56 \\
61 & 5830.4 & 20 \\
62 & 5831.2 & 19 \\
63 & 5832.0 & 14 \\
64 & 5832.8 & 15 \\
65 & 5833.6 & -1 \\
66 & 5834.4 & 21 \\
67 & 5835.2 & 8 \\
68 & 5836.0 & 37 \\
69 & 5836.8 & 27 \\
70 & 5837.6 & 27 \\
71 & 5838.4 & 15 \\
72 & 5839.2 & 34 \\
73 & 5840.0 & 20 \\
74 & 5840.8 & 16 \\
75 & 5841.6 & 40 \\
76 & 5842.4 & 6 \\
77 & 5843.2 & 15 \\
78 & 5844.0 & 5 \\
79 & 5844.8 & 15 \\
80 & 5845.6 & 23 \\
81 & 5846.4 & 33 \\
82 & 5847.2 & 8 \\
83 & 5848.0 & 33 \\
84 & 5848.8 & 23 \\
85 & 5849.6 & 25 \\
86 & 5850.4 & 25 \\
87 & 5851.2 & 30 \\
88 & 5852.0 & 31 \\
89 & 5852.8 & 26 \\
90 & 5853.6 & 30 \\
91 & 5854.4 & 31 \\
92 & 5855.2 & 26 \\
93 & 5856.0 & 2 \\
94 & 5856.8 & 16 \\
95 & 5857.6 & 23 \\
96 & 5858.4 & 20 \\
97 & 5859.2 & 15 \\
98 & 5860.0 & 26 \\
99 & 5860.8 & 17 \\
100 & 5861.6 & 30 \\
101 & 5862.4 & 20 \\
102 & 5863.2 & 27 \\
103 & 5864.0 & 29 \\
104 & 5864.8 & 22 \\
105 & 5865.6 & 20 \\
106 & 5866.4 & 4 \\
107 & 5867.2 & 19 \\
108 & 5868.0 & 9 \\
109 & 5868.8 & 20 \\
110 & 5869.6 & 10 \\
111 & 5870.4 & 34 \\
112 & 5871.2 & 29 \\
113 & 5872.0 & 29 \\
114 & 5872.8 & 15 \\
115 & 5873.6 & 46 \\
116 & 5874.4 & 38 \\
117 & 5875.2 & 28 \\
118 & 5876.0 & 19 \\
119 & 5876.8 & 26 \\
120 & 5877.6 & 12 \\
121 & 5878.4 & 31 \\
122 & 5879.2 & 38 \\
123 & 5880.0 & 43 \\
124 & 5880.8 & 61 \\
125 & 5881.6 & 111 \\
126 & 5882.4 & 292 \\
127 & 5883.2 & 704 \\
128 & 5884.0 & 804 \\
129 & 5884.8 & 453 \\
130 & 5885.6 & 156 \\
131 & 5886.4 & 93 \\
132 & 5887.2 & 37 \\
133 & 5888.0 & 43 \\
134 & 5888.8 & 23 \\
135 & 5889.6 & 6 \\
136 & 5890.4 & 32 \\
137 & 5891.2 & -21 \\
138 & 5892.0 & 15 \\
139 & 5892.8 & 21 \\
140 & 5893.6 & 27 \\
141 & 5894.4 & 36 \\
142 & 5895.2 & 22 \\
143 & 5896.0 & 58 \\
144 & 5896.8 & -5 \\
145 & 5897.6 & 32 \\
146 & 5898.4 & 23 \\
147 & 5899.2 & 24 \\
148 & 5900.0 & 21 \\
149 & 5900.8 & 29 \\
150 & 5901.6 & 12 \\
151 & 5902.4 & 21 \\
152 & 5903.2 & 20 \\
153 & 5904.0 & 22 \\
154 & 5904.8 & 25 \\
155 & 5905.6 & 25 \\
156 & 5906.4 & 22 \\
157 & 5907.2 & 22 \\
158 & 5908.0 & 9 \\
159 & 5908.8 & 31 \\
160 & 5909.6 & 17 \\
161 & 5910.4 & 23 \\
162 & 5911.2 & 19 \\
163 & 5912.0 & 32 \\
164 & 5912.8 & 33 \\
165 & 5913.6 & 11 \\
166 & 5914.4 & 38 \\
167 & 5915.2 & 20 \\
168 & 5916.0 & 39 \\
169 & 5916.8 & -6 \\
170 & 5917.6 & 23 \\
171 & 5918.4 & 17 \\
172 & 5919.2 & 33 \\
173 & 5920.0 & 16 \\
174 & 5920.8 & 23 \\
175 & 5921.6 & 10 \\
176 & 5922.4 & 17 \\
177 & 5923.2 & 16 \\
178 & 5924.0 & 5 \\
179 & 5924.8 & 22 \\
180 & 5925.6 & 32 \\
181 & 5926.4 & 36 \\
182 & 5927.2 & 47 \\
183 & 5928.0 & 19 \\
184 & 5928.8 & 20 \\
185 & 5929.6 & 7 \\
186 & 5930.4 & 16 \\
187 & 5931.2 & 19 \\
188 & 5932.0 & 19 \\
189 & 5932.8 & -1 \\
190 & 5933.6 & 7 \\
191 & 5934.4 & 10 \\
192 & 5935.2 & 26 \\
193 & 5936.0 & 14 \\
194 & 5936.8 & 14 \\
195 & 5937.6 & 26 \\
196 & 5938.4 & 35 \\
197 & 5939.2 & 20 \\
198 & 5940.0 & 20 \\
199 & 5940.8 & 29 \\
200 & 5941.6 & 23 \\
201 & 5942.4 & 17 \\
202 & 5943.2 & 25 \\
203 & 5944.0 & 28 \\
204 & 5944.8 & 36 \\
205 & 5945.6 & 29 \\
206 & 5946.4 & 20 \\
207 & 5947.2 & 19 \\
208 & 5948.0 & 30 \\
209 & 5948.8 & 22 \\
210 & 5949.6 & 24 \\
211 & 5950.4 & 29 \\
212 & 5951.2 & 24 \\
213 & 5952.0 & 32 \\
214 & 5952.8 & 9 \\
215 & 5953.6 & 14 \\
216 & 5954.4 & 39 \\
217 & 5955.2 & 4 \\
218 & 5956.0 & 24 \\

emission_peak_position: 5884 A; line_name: [O III] 5007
